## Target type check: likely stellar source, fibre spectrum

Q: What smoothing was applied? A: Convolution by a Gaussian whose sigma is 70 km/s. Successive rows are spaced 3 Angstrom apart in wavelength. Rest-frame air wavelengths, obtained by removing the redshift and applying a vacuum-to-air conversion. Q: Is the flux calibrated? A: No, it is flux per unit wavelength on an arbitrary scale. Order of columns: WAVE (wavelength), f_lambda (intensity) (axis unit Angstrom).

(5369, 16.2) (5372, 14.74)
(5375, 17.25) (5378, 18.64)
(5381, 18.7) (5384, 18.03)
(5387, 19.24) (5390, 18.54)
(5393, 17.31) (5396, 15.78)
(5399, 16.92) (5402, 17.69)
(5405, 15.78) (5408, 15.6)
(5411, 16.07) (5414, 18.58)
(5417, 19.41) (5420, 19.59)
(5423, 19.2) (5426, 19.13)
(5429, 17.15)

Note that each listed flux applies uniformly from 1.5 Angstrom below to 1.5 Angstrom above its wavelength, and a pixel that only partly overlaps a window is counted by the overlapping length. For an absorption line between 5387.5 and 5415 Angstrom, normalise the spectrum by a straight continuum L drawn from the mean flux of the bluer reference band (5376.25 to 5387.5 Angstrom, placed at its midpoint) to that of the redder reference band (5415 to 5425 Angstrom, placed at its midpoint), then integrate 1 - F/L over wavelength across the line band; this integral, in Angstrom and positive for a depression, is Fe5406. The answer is 2.9 Angstrom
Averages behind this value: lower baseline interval 18.6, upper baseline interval 19.3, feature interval 17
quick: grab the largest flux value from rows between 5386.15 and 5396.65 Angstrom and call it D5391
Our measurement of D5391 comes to 19.24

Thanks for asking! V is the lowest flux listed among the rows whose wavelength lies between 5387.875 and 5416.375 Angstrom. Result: 15.6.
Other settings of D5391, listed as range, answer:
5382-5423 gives 19.59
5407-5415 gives 18.58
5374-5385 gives 18.7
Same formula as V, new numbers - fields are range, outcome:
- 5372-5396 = 14.74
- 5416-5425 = 19.2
